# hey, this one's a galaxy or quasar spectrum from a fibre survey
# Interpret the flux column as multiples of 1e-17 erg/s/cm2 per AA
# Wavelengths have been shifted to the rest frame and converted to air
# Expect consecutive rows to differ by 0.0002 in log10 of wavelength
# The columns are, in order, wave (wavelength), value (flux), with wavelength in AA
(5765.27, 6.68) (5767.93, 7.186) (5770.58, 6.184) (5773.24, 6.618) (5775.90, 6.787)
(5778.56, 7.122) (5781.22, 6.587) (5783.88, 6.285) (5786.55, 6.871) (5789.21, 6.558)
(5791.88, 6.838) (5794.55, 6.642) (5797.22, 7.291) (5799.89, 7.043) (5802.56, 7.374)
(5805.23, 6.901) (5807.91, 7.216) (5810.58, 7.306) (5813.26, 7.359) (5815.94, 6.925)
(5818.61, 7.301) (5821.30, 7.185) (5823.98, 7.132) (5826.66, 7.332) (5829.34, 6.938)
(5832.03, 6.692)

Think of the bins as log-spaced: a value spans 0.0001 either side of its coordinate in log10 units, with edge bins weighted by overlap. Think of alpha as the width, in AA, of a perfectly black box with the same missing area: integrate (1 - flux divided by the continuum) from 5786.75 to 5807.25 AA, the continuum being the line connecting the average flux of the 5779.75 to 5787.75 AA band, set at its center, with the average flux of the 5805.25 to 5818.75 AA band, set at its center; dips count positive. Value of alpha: -0.3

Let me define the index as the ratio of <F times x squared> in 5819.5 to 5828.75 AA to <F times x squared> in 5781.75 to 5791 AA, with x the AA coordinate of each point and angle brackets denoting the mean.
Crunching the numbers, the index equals 1.11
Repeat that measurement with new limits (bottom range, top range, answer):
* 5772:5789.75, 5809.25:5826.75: 1.09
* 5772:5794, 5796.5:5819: 1.08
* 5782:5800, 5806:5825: 1.07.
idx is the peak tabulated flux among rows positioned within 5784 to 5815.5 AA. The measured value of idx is 7.374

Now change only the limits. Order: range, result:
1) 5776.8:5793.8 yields 7.122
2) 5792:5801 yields 7.291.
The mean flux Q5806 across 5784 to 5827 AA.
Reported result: 7.05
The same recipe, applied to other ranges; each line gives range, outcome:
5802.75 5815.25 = 7.2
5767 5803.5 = 6.8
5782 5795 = 6.63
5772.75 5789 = 6.71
